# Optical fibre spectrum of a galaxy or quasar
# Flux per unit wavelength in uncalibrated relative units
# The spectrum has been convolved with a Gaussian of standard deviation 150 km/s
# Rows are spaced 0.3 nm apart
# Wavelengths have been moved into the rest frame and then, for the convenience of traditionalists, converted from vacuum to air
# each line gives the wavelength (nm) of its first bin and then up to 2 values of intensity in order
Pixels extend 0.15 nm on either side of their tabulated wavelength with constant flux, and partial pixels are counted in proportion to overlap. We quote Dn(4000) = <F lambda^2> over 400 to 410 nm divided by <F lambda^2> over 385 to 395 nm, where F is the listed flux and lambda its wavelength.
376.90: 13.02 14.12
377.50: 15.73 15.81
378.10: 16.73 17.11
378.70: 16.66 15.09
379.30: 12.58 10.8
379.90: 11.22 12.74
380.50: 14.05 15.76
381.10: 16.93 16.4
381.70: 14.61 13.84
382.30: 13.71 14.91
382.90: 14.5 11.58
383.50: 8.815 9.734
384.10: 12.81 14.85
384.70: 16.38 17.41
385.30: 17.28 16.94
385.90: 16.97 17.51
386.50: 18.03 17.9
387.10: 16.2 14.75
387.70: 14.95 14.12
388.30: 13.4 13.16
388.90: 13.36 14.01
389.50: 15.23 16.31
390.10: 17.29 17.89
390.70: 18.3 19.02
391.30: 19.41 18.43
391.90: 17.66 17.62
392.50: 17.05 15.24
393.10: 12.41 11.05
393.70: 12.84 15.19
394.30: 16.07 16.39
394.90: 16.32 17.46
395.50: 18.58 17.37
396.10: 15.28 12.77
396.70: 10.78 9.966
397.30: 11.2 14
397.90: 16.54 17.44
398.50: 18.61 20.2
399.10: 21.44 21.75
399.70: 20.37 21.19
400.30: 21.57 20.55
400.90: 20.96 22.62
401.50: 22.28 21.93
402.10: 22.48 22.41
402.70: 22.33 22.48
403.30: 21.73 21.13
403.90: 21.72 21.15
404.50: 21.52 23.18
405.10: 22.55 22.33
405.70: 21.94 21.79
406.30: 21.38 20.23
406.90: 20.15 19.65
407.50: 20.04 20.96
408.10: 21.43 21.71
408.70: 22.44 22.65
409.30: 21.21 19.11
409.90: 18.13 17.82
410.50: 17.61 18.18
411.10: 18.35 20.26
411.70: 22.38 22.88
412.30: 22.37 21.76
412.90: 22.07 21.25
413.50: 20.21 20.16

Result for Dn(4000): 1.44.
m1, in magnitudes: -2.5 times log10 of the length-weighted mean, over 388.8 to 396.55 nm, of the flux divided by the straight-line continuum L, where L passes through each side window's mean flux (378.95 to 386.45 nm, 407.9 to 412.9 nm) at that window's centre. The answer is 0.03 mag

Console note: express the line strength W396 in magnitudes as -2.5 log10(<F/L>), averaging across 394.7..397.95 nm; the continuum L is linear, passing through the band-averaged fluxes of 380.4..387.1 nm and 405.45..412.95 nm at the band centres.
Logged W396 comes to 0.220 mag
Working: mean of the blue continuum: 15.1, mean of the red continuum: 20.7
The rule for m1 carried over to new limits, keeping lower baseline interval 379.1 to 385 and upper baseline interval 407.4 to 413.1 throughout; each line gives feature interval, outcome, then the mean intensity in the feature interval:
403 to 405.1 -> -0.148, 21.8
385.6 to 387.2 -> -0.180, 17.3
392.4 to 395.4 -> 0.105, 15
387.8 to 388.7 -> 0.112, 13.7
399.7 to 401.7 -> -0.176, 21.5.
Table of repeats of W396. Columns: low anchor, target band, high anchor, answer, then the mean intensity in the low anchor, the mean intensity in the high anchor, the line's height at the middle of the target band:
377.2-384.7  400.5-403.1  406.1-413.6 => -0.173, 14.1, 20.6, 18.8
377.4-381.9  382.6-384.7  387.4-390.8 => 0.190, 14.8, 15.2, 15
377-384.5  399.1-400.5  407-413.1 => -0.163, 14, 20.6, 18.3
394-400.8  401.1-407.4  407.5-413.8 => -0.153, 17.1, 20.6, 18.9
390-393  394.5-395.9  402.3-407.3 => 0.094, 17.7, 21.6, 18.8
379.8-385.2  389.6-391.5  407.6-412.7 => -0.135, 14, 20.5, 15.9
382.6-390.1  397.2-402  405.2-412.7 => -0.076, 14.9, 20.7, 18.3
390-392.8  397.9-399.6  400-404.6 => 0.050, 17.9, 21.8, 20.5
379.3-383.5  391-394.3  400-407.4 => 0.117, 13.7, 21.6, 17.7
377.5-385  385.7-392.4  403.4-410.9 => -0.018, 14.2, 20.8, 16.2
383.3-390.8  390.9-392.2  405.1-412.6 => -0.130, 15.3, 20.7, 16.4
